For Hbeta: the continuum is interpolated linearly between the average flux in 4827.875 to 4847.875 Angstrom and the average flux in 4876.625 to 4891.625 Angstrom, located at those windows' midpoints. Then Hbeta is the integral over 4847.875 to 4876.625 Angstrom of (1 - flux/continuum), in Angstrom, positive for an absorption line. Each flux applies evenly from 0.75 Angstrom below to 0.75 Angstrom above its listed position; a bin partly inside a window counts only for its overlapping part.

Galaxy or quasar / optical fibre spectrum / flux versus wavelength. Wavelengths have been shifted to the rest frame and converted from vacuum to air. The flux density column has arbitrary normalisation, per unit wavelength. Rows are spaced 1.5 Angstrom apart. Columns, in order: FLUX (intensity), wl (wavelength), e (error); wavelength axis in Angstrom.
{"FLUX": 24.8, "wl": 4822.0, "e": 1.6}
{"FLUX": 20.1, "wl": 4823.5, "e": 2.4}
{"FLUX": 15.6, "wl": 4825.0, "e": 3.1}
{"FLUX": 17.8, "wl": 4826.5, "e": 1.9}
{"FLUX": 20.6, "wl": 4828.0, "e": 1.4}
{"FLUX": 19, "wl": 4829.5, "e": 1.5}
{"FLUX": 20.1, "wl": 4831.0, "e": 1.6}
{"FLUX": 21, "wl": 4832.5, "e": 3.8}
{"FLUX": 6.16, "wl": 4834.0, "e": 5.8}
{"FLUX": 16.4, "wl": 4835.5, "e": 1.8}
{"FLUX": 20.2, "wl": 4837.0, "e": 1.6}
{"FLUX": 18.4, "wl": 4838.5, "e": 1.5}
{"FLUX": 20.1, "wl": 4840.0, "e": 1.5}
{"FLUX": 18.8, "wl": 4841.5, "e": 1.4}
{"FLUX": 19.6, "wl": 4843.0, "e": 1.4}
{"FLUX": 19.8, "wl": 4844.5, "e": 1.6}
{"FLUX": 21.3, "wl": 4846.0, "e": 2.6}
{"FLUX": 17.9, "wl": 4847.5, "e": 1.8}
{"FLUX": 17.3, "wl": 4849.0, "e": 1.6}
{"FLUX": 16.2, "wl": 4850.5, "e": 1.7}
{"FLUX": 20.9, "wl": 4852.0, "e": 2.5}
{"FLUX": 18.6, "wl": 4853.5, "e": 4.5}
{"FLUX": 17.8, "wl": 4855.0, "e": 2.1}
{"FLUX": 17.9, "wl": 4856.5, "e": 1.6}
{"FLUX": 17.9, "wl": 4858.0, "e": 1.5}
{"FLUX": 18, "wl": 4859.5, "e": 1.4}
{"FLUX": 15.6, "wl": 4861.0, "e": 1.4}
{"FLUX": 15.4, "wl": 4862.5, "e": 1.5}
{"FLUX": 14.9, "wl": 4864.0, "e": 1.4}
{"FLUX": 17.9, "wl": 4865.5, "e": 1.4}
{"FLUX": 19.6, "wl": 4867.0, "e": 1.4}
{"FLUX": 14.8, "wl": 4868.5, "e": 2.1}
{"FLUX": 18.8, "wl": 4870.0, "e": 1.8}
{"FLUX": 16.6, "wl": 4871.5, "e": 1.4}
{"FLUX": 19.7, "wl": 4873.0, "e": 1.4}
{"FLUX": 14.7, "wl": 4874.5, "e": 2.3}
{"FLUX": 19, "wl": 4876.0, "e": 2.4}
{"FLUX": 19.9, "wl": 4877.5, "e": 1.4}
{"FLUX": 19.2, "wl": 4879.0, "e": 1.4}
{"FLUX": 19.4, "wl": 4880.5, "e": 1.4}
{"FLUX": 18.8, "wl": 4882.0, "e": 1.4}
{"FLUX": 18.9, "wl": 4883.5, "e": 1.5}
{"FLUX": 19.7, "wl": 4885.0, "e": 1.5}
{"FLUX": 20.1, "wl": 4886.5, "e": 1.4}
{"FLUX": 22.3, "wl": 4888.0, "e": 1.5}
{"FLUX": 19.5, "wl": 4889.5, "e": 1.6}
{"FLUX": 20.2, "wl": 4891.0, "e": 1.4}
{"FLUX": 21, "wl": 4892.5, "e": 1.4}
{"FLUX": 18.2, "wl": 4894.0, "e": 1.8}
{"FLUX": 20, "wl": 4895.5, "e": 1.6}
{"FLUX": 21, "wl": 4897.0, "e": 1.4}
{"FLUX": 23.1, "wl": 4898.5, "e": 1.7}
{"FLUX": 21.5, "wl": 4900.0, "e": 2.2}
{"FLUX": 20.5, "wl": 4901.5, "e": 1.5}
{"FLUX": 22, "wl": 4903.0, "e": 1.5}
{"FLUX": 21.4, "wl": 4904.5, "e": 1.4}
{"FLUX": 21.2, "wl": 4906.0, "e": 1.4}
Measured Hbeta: 2.6 Angstrom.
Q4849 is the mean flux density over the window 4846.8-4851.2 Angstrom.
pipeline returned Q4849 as 17.1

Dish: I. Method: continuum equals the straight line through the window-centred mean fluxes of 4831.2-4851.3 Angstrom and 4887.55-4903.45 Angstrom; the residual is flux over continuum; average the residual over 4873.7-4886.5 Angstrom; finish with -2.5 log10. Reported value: 0.069 mag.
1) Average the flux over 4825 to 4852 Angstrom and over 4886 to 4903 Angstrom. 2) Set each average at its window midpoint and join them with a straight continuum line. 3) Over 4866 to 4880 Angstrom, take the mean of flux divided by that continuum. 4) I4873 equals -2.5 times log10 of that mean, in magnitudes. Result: 0.10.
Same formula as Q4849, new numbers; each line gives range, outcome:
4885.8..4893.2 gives 20.6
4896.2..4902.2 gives 21.5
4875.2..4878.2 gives 19.4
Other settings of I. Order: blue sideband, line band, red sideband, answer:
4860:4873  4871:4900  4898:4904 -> 0.00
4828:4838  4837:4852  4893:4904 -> -0.06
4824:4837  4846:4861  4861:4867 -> -0.09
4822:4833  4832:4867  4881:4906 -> 0.12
